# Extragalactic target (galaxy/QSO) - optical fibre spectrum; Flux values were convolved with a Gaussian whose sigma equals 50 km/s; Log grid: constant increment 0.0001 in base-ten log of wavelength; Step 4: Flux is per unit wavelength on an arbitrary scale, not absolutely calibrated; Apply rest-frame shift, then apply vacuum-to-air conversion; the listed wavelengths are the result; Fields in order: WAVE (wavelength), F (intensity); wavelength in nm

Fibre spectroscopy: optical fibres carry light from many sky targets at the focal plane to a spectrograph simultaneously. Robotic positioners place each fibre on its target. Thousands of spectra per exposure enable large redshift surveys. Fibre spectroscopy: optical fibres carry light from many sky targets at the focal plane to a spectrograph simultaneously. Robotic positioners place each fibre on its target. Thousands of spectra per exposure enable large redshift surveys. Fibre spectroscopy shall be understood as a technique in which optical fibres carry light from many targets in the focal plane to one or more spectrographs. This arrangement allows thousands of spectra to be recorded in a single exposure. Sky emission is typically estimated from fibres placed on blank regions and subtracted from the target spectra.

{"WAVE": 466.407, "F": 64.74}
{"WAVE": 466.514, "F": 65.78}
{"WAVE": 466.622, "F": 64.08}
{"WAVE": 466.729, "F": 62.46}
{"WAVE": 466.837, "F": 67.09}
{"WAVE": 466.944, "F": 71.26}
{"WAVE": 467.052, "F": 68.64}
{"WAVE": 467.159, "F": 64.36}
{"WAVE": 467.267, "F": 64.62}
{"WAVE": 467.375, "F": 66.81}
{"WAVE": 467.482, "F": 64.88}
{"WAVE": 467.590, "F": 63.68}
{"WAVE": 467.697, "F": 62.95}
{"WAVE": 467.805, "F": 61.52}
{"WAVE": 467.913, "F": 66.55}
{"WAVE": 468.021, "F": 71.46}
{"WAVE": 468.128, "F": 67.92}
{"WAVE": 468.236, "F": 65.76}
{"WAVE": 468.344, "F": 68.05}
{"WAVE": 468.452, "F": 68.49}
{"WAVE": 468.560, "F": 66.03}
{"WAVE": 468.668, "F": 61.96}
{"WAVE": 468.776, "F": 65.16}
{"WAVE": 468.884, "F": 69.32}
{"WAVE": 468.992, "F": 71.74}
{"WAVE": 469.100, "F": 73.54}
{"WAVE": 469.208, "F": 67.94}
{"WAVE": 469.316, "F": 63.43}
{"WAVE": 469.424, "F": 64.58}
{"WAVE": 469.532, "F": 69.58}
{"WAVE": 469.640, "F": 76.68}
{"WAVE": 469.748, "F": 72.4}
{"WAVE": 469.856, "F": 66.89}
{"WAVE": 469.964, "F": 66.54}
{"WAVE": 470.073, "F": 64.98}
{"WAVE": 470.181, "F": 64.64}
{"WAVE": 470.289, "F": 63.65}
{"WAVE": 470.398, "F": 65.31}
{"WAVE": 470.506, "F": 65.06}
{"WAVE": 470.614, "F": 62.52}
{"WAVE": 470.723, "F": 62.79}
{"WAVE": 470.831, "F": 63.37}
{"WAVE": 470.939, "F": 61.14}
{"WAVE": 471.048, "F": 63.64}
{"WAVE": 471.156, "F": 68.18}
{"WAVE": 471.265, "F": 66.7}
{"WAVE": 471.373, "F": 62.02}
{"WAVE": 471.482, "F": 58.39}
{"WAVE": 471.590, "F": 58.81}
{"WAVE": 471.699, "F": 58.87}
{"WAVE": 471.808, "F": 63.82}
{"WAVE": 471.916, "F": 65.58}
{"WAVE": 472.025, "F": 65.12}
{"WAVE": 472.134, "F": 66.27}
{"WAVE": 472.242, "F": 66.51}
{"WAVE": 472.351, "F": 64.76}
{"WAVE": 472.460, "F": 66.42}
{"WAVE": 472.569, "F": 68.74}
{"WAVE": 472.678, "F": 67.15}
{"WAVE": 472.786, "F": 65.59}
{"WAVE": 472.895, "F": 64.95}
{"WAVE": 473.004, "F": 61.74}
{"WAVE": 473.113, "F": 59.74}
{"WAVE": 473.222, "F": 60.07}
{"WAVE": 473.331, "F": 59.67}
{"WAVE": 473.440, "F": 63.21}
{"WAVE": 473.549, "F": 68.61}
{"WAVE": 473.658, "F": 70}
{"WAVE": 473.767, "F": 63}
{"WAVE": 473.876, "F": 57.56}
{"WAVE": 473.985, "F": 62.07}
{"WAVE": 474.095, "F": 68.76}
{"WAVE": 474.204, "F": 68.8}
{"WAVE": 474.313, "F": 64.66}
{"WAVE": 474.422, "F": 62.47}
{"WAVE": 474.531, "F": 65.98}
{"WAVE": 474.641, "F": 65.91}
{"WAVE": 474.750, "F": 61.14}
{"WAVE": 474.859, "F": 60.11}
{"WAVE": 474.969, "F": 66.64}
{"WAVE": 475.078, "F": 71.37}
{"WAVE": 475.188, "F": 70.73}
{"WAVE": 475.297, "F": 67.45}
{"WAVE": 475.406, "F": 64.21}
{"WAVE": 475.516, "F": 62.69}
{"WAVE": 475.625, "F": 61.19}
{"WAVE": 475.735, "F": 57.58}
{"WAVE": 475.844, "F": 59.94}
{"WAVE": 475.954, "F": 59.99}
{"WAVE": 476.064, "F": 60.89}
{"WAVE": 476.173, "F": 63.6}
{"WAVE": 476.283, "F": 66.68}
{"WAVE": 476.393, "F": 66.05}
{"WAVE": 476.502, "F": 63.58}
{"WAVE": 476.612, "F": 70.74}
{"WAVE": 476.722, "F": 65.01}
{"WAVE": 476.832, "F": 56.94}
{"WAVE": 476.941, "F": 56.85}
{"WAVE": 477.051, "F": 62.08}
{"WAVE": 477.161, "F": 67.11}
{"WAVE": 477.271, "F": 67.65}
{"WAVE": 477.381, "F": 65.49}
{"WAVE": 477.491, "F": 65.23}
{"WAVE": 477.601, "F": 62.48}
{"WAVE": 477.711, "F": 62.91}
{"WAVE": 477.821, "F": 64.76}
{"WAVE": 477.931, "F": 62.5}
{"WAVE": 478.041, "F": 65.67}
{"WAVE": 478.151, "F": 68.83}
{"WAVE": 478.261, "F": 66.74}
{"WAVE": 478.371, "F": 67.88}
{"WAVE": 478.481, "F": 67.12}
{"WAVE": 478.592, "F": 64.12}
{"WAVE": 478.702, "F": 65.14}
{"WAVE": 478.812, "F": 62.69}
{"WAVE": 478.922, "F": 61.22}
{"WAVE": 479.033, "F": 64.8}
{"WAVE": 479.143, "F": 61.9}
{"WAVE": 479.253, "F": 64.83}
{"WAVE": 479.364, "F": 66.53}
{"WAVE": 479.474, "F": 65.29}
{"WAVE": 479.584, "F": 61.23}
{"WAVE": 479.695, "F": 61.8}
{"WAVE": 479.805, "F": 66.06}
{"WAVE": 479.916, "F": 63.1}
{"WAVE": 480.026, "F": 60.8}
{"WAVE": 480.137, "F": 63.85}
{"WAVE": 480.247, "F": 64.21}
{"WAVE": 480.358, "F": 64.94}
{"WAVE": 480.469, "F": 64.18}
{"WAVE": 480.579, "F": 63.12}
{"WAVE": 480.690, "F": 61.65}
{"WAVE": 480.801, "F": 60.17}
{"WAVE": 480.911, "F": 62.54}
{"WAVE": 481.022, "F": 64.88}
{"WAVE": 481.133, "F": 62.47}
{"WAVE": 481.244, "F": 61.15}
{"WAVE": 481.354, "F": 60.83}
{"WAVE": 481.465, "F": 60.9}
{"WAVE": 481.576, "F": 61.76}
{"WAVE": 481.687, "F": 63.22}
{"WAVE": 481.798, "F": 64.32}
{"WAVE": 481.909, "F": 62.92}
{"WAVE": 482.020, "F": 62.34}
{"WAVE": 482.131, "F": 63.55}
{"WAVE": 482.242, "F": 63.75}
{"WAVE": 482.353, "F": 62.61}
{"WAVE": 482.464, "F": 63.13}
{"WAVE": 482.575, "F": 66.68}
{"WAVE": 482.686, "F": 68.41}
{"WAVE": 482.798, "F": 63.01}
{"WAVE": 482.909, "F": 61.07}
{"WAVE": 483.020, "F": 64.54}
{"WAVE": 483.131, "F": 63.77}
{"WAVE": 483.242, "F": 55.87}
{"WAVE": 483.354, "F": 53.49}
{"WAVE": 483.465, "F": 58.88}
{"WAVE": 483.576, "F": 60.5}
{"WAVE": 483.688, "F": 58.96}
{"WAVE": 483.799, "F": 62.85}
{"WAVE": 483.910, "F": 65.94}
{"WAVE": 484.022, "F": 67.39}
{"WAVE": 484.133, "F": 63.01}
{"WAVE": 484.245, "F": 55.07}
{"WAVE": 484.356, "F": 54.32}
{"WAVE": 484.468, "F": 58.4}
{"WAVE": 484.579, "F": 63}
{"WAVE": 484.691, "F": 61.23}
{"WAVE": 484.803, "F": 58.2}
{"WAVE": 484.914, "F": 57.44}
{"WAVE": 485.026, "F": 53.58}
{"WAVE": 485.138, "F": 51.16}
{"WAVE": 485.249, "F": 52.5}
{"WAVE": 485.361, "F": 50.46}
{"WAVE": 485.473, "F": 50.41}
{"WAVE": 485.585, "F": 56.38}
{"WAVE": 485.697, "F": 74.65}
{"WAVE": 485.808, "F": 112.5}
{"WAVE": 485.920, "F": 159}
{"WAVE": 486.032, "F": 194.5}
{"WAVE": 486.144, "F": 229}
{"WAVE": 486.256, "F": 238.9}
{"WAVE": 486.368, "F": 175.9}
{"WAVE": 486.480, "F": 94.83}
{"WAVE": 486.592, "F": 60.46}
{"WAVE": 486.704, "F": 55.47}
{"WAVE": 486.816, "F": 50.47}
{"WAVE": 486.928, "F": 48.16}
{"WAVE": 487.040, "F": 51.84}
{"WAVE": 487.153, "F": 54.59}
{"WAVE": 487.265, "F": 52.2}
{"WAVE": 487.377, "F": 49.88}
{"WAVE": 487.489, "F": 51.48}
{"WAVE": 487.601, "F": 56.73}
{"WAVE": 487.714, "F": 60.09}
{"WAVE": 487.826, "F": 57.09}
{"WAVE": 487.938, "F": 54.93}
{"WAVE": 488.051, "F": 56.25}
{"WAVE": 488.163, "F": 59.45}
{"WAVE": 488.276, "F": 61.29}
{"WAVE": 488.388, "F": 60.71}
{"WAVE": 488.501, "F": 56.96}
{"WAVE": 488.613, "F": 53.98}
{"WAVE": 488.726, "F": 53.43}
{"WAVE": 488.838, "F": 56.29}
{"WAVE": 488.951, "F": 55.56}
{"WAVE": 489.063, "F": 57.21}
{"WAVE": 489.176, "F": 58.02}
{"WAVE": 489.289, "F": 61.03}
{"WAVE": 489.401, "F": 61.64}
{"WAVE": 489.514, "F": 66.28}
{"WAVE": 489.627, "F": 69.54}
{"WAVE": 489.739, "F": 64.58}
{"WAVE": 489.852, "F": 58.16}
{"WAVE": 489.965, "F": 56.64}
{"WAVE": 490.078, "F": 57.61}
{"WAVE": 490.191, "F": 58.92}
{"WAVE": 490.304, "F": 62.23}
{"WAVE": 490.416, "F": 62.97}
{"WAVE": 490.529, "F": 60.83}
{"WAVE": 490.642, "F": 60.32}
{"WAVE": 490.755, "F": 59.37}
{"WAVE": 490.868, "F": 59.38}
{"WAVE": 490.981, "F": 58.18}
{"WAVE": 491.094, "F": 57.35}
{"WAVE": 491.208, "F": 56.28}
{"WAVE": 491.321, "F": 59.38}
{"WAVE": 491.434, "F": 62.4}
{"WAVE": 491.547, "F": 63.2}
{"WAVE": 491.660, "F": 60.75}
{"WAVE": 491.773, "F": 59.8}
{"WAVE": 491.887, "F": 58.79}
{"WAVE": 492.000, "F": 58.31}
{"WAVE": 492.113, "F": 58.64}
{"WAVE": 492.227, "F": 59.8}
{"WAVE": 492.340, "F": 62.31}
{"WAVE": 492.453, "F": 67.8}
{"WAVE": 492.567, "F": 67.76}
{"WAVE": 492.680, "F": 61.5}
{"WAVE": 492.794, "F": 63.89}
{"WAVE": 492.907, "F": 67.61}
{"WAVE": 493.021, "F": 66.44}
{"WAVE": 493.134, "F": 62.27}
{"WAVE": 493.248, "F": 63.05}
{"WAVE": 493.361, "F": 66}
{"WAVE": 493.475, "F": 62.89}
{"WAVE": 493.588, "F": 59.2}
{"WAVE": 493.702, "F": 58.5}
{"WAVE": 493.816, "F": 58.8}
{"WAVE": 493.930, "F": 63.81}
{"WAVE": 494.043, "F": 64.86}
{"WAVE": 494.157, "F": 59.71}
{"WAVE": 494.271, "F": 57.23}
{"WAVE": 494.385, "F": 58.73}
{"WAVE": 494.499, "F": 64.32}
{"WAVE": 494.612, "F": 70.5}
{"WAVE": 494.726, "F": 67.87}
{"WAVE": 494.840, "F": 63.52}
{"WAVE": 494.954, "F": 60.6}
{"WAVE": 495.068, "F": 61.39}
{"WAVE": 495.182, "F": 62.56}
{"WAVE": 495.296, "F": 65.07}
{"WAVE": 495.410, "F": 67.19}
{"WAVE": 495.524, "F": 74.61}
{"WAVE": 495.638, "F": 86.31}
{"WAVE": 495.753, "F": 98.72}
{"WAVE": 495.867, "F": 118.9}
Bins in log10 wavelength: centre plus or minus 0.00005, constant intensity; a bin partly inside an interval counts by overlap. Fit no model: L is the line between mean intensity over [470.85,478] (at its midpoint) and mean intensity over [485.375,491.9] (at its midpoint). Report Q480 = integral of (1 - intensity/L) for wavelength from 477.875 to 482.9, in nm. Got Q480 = 0.26 nm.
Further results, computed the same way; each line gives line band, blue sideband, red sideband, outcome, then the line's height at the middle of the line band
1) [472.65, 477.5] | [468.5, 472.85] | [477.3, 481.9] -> 0.05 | 64.7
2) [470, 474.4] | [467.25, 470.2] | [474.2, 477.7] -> 0.10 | 65.6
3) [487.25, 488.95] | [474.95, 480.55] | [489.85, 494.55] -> 0.16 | 62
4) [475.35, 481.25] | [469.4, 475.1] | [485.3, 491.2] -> 0.36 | 67.8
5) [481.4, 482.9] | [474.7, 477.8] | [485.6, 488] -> 0.32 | 80.5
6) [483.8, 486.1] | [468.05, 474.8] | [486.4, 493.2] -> -0.46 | 61.4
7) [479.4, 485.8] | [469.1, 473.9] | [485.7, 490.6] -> 0.94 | 72.4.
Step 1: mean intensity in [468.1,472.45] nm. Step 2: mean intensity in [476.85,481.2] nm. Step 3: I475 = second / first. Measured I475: 0.97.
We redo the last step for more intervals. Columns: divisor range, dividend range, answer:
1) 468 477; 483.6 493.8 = 1.05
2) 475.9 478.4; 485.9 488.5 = 1.35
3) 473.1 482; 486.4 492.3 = 0.93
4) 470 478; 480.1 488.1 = 1.10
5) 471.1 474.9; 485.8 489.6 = 1.24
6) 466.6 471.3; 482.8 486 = 0.99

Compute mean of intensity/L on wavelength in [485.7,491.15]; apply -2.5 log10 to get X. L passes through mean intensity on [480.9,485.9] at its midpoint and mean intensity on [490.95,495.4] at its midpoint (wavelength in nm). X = -0.19 mag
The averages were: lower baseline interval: 62.6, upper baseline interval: 62.2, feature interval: 74.4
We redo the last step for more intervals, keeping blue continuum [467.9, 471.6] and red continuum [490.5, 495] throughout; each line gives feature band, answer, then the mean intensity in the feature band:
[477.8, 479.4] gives -0.01 mag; 65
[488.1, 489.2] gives 0.10 mag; 57.3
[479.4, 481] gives 0.02 mag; 63.2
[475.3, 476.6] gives 0.04 mag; 62.9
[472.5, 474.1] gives 0.03 mag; 63.9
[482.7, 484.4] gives 0.05 mag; 60.8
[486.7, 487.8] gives 0.18 mag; 53.1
